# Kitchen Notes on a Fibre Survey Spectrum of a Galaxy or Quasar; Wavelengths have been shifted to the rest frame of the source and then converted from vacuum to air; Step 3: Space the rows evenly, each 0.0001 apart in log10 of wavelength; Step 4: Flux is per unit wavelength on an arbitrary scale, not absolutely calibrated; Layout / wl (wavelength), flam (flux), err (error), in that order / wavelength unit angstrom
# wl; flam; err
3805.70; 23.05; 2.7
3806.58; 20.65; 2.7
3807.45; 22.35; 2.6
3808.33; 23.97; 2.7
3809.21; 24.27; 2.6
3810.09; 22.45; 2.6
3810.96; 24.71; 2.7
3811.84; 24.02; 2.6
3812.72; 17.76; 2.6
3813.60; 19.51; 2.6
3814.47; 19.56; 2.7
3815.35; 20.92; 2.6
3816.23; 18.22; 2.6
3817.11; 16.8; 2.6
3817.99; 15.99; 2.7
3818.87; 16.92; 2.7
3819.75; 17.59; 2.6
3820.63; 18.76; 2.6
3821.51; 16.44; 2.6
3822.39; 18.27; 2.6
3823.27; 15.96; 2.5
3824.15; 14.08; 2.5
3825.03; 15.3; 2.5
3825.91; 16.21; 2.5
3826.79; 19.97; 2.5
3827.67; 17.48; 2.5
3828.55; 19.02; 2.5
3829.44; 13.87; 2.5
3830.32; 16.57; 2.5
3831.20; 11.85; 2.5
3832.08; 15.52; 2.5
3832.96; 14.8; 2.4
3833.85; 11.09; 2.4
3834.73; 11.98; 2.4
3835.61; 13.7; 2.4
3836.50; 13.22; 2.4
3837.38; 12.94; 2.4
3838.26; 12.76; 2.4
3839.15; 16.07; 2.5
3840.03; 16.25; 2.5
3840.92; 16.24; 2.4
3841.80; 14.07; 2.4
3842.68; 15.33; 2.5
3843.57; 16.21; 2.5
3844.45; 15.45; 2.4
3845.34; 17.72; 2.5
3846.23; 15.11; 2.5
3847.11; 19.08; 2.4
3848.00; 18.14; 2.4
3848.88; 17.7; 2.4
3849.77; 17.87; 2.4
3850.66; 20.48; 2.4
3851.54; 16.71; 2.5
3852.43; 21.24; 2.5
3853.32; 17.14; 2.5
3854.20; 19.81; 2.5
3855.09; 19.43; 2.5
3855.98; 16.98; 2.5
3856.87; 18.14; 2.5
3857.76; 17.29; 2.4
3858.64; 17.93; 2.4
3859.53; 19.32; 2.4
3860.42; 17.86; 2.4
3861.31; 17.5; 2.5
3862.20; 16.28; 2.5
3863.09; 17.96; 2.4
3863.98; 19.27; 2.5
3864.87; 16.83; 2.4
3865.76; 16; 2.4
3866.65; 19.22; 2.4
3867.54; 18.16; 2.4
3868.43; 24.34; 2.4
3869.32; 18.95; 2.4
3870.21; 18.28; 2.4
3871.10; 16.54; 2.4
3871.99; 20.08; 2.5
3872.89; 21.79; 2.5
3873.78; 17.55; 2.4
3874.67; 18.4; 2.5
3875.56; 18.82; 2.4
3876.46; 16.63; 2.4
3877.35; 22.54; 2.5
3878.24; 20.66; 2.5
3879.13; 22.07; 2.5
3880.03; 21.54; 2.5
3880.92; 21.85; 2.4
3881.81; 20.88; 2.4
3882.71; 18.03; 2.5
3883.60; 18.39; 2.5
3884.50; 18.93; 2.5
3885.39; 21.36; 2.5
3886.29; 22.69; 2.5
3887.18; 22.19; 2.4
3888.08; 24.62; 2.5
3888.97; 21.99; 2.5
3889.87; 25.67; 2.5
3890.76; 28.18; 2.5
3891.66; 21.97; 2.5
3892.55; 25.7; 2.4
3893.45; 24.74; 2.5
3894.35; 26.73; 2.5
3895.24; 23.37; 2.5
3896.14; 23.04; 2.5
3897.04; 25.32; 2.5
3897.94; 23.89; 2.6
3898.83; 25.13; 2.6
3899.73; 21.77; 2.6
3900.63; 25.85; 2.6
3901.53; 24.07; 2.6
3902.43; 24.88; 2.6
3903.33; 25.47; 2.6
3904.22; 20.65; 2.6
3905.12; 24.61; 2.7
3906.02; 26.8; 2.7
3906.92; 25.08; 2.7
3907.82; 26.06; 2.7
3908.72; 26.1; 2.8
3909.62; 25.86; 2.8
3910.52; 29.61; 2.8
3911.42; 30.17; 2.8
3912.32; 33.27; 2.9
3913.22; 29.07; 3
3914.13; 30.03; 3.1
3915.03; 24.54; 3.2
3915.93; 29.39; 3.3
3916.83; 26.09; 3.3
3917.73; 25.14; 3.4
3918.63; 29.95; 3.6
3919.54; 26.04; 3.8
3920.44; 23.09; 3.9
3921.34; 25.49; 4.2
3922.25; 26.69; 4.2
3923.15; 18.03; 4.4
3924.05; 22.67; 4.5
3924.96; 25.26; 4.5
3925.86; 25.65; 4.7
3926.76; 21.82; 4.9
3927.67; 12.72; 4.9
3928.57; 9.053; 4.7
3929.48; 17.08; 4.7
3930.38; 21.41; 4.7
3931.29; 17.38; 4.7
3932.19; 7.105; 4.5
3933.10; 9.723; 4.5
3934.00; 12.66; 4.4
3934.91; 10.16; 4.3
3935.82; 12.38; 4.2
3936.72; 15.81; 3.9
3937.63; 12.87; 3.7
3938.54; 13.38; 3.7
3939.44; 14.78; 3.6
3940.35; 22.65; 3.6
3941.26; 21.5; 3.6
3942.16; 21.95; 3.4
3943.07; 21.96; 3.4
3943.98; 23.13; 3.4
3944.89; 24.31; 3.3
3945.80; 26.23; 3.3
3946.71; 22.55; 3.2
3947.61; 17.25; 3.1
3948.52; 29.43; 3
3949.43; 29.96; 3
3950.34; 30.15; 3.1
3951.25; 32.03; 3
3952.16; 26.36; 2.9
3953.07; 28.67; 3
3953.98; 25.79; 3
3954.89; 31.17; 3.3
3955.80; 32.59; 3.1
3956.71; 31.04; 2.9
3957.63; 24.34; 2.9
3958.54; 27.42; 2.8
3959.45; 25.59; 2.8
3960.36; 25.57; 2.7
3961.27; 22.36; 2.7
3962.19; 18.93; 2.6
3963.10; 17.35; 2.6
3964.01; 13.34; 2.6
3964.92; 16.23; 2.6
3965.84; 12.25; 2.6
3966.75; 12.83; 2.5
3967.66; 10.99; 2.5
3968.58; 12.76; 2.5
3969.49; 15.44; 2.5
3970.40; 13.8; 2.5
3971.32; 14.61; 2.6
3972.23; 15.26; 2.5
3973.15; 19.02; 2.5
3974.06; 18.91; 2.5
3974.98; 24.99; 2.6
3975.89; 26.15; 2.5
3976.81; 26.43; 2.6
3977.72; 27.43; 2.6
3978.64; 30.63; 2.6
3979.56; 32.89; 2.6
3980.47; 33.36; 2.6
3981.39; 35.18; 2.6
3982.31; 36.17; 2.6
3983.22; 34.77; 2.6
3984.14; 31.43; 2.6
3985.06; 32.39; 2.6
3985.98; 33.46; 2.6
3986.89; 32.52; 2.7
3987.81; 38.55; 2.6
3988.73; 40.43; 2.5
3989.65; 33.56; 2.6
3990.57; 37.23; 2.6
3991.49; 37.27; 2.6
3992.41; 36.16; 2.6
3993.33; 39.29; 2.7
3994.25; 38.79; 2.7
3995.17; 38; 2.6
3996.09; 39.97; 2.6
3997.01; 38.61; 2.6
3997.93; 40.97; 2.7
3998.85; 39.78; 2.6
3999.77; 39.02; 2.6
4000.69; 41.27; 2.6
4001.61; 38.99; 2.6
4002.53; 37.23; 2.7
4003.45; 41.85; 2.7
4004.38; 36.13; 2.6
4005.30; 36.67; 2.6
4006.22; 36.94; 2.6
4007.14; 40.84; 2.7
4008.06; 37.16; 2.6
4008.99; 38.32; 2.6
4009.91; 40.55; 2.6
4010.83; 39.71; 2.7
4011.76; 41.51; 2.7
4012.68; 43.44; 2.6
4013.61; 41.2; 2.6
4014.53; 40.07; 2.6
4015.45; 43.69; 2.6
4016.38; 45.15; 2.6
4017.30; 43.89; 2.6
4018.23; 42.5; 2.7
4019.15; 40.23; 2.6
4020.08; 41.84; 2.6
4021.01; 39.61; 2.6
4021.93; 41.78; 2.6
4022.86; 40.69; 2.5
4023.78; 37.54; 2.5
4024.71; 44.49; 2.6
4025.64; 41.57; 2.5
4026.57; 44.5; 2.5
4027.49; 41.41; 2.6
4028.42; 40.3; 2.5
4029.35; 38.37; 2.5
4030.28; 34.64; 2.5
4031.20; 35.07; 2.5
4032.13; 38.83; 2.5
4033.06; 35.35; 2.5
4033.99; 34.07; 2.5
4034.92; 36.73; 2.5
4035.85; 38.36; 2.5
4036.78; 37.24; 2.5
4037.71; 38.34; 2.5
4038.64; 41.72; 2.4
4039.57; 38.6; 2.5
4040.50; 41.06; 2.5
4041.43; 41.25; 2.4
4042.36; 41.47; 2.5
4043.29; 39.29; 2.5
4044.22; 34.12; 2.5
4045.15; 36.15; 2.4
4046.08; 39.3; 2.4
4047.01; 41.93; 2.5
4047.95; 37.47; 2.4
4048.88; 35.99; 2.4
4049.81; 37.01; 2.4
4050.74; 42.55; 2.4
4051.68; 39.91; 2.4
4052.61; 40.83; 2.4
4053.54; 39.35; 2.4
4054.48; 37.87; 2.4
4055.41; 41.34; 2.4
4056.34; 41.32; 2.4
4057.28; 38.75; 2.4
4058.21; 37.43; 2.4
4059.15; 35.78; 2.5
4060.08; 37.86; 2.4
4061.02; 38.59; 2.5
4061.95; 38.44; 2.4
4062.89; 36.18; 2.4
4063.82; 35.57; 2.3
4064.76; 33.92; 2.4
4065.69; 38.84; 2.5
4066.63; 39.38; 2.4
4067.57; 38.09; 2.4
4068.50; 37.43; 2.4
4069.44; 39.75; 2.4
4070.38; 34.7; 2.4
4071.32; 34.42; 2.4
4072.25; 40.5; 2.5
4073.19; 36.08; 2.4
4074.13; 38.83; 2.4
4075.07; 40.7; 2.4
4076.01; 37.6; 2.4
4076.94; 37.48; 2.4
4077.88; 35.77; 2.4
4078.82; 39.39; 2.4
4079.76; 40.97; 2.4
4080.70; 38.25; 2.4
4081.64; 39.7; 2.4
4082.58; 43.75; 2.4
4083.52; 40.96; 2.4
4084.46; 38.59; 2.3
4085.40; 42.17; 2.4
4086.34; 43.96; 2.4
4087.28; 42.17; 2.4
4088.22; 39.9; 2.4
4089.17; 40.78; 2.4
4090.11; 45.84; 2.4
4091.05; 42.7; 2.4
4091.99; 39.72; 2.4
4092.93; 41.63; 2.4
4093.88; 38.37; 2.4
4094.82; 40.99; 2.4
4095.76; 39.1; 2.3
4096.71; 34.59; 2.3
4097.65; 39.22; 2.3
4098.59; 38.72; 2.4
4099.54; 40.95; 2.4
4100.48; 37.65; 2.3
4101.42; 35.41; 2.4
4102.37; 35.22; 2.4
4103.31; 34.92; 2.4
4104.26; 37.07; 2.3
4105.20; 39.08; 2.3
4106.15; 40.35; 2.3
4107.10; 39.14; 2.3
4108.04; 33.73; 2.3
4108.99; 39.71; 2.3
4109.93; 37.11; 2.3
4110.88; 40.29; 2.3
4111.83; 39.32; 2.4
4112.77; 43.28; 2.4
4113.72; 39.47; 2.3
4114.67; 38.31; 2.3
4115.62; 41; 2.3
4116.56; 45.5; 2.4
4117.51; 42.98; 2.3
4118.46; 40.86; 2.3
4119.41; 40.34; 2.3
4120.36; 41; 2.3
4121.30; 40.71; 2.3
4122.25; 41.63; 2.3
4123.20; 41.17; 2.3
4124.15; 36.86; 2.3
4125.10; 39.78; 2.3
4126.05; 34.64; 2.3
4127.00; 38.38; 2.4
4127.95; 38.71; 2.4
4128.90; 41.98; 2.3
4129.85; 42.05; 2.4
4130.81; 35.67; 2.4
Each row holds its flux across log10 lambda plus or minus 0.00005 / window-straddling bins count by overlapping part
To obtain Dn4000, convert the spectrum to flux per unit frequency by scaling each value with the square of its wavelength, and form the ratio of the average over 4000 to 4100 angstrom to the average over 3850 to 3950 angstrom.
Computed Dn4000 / 2.0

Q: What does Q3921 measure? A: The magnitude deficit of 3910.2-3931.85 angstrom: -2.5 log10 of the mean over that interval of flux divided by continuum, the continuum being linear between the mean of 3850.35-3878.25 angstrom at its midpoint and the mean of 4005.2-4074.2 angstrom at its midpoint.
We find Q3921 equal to 0.05 mag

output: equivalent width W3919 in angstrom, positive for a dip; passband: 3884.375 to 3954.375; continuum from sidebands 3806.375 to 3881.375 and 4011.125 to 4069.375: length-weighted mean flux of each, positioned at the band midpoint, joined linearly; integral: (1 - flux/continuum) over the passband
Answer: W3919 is 7.7 angstrom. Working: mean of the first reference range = 17.9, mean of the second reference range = 39.3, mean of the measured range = 23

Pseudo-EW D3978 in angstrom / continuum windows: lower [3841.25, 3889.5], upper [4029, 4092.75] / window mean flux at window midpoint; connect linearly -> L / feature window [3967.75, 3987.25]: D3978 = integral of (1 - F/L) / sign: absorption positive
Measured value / 3.0 angstrom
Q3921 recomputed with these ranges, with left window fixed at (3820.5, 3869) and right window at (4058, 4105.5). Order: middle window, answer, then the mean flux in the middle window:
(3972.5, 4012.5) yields -0.157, 35.3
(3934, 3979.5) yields 0.255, 21.5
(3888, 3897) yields -0.163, 24.6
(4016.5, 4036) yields -0.183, 39.7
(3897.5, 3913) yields -0.157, 25.9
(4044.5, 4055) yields -0.090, 38.9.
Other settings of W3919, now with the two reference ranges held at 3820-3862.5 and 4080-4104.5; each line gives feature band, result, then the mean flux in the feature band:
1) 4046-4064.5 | -1.2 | 38.6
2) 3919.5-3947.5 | 7.0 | 18.8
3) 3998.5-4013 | -3.5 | 39.3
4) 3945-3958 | -0.4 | 27.6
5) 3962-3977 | 6.1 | 16.8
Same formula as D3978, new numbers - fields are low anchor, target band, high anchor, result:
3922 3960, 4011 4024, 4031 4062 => -3.02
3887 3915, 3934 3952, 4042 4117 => 4.84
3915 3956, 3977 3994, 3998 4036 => -0.85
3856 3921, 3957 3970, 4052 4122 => 4.69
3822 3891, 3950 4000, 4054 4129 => 1.20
